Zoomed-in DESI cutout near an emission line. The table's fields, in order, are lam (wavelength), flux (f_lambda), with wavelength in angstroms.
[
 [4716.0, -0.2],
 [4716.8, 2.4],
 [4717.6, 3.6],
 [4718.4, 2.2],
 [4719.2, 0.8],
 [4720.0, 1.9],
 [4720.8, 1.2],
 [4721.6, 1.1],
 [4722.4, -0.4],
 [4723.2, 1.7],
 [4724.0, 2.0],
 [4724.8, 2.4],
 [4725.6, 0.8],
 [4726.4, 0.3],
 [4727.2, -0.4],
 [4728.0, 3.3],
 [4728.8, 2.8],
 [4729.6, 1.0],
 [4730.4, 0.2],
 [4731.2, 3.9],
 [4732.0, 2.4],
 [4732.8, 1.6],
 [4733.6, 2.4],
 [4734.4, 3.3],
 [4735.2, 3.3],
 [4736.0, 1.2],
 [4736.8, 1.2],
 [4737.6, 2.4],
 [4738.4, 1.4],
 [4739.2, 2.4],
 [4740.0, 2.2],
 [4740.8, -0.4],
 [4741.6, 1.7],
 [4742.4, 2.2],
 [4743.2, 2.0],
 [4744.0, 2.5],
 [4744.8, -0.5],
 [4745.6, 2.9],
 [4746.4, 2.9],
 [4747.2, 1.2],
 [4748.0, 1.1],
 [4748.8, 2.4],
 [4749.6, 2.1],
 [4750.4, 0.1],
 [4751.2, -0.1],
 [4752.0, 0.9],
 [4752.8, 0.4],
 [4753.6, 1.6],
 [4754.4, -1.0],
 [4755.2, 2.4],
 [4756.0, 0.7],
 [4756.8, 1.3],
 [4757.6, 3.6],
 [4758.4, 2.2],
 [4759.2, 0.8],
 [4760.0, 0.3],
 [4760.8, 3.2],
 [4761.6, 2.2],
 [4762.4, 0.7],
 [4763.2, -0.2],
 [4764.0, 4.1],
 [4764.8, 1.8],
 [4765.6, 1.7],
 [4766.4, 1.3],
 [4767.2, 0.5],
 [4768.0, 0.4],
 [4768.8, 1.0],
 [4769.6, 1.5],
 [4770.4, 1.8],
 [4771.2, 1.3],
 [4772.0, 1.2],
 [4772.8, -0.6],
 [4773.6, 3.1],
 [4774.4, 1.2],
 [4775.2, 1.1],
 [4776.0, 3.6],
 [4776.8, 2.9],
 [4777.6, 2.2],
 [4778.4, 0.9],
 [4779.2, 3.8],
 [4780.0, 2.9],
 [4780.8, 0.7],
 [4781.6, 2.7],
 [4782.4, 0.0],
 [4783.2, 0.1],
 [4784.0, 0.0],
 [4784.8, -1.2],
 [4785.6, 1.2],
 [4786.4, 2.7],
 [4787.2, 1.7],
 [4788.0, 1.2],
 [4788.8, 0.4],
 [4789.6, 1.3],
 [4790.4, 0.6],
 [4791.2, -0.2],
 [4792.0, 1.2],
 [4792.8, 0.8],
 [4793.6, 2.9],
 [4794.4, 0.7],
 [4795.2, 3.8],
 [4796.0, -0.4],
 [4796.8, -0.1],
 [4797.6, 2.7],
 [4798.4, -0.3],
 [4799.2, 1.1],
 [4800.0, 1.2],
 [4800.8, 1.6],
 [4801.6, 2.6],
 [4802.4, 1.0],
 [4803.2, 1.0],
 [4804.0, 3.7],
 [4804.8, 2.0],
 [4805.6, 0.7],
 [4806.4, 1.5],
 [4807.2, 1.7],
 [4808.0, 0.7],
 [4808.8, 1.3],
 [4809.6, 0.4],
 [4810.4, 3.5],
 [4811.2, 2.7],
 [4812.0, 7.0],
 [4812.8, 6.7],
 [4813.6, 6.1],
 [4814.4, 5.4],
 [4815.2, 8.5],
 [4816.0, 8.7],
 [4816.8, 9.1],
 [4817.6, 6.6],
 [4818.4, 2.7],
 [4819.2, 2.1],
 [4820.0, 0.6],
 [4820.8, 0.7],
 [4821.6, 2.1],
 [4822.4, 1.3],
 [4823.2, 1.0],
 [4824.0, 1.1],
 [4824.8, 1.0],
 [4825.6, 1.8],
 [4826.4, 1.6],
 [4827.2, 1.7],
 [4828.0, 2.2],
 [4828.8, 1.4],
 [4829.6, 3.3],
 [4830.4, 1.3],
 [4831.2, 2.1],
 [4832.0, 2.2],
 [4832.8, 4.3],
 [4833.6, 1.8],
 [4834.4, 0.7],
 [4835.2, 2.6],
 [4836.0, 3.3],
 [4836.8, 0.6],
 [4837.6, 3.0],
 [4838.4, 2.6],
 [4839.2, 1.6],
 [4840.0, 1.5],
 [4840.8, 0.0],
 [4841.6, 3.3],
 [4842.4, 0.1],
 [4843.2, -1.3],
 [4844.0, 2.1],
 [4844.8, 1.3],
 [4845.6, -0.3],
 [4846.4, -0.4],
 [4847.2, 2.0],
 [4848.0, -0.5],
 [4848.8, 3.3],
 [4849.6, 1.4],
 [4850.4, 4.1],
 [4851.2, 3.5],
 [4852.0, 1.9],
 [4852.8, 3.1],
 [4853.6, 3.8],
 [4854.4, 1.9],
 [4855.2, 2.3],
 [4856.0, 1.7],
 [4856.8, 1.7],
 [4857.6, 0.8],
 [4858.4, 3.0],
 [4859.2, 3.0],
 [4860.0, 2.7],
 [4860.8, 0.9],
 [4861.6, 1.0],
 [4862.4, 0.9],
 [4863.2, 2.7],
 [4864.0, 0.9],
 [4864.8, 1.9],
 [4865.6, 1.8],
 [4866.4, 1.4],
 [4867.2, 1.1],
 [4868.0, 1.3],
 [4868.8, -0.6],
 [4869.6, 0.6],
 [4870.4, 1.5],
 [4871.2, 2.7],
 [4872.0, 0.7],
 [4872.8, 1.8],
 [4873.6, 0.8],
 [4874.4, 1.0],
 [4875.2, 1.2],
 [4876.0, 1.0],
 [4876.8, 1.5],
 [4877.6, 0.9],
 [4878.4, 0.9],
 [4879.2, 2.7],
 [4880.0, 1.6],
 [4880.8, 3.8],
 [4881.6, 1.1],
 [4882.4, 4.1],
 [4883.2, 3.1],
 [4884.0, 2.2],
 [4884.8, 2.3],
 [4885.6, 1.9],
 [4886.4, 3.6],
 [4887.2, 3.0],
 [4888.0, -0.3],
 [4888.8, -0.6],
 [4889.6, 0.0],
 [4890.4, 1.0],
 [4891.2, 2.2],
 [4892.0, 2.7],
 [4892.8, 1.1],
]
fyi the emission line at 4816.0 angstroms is [O II]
